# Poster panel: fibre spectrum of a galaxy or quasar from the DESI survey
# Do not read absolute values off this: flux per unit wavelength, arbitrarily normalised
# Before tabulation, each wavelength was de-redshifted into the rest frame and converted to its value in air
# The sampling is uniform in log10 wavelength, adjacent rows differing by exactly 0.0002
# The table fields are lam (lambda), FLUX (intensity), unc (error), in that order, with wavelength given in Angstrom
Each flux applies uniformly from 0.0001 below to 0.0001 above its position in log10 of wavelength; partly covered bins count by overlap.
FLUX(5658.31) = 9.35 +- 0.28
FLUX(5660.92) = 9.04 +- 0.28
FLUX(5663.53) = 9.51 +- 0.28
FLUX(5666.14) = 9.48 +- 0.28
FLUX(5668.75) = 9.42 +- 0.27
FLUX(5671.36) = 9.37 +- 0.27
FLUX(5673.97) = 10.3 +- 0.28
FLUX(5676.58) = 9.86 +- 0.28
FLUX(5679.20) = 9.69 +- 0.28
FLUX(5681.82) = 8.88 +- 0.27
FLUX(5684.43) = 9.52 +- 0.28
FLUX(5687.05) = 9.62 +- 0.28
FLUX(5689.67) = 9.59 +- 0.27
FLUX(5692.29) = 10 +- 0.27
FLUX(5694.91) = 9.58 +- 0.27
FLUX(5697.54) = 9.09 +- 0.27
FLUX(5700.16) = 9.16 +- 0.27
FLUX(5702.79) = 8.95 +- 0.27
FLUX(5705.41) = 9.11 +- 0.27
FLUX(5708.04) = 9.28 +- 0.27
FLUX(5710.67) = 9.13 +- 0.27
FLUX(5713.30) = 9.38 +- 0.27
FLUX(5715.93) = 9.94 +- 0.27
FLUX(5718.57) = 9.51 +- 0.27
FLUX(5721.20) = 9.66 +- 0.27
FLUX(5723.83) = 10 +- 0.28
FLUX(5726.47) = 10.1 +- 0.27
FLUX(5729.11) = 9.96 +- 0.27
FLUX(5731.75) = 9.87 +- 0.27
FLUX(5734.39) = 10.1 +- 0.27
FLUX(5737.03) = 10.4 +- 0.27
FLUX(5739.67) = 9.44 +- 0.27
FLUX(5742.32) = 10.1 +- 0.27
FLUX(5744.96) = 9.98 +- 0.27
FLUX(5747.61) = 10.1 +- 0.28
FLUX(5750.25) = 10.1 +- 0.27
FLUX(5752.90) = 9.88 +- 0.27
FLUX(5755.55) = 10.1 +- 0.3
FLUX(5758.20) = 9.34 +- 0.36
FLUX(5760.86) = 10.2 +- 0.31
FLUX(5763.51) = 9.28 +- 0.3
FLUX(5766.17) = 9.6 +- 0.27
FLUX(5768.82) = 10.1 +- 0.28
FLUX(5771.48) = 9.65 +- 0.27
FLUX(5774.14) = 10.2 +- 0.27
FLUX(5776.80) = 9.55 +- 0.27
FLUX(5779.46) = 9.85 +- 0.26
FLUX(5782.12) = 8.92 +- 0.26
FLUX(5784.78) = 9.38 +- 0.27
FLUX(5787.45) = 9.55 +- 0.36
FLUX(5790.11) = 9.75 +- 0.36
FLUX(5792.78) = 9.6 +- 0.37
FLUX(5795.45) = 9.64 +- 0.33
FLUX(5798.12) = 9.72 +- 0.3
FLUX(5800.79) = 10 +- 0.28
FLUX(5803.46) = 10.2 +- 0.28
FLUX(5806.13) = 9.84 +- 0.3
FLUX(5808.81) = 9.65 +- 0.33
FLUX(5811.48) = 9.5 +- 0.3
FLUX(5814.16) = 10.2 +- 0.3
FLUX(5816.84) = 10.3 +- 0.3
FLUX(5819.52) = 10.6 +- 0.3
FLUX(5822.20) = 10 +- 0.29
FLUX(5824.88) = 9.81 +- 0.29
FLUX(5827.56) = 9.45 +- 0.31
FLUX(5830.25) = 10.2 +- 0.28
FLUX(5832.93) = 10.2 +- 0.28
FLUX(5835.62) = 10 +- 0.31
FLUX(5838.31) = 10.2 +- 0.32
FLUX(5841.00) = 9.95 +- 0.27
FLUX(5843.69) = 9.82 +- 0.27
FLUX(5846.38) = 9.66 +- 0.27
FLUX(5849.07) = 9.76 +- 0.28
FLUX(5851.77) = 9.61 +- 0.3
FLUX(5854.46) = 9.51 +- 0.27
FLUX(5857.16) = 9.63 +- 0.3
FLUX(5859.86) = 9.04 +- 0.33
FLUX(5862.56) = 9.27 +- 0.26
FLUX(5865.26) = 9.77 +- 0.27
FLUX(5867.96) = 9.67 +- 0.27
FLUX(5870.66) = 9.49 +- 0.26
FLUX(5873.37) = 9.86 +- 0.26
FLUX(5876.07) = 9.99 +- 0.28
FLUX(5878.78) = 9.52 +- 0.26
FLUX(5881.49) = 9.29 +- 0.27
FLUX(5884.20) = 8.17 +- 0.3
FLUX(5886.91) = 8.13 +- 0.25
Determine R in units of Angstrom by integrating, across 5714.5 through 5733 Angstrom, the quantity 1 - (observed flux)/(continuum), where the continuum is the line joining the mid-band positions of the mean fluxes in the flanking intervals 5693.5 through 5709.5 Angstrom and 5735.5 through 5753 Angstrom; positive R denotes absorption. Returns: -0.5 Angstrom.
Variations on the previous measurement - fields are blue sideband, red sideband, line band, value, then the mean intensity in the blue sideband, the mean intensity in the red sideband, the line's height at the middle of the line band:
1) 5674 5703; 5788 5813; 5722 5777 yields -1.5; 9.5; 9.76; 9.65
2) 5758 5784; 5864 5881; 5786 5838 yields -1.2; 9.68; 9.69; 9.68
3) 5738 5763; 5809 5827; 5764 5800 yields 1.1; 9.9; 10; 9.96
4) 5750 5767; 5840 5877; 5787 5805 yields -0.1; 9.77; 9.64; 9.72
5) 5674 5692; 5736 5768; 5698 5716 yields 0.9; 9.61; 9.88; 9.7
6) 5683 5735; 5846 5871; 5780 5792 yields 0.1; 9.57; 9.54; 9.55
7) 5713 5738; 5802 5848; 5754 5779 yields 0.4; 9.91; 9.97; 9.93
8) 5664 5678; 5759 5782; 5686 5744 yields 0.4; 9.68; 9.74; 9.71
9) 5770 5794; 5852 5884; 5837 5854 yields -0.5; 9.61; 9.5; 9.53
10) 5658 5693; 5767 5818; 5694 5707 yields 0.6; 9.54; 9.77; 9.59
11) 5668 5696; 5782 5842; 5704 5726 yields 0.4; 9.63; 9.87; 9.69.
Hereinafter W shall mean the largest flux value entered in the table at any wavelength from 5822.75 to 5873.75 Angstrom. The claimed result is 10.2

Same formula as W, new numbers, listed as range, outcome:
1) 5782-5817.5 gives 10.3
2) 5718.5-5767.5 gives 10.4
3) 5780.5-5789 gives 9.55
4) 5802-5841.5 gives 10.6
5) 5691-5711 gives 10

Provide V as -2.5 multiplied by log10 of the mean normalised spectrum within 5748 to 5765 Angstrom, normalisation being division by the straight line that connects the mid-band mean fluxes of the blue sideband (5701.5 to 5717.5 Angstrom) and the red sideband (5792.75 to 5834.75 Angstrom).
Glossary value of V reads -0.03 mag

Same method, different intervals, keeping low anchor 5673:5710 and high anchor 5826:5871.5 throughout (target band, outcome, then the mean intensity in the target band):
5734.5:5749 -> -0.05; 10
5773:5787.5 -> 0.00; 9.57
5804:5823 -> -0.04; 10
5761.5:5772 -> -0.01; 9.7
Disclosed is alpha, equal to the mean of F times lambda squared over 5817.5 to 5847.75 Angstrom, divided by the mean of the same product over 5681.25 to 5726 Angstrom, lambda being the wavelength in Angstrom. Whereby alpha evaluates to 1.1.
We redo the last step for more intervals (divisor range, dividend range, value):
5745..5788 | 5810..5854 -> 1.04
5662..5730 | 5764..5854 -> 1.07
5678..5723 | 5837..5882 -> 1.08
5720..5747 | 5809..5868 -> 1.02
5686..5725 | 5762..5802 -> 1.05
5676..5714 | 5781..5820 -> 1.08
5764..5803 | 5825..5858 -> 1.04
